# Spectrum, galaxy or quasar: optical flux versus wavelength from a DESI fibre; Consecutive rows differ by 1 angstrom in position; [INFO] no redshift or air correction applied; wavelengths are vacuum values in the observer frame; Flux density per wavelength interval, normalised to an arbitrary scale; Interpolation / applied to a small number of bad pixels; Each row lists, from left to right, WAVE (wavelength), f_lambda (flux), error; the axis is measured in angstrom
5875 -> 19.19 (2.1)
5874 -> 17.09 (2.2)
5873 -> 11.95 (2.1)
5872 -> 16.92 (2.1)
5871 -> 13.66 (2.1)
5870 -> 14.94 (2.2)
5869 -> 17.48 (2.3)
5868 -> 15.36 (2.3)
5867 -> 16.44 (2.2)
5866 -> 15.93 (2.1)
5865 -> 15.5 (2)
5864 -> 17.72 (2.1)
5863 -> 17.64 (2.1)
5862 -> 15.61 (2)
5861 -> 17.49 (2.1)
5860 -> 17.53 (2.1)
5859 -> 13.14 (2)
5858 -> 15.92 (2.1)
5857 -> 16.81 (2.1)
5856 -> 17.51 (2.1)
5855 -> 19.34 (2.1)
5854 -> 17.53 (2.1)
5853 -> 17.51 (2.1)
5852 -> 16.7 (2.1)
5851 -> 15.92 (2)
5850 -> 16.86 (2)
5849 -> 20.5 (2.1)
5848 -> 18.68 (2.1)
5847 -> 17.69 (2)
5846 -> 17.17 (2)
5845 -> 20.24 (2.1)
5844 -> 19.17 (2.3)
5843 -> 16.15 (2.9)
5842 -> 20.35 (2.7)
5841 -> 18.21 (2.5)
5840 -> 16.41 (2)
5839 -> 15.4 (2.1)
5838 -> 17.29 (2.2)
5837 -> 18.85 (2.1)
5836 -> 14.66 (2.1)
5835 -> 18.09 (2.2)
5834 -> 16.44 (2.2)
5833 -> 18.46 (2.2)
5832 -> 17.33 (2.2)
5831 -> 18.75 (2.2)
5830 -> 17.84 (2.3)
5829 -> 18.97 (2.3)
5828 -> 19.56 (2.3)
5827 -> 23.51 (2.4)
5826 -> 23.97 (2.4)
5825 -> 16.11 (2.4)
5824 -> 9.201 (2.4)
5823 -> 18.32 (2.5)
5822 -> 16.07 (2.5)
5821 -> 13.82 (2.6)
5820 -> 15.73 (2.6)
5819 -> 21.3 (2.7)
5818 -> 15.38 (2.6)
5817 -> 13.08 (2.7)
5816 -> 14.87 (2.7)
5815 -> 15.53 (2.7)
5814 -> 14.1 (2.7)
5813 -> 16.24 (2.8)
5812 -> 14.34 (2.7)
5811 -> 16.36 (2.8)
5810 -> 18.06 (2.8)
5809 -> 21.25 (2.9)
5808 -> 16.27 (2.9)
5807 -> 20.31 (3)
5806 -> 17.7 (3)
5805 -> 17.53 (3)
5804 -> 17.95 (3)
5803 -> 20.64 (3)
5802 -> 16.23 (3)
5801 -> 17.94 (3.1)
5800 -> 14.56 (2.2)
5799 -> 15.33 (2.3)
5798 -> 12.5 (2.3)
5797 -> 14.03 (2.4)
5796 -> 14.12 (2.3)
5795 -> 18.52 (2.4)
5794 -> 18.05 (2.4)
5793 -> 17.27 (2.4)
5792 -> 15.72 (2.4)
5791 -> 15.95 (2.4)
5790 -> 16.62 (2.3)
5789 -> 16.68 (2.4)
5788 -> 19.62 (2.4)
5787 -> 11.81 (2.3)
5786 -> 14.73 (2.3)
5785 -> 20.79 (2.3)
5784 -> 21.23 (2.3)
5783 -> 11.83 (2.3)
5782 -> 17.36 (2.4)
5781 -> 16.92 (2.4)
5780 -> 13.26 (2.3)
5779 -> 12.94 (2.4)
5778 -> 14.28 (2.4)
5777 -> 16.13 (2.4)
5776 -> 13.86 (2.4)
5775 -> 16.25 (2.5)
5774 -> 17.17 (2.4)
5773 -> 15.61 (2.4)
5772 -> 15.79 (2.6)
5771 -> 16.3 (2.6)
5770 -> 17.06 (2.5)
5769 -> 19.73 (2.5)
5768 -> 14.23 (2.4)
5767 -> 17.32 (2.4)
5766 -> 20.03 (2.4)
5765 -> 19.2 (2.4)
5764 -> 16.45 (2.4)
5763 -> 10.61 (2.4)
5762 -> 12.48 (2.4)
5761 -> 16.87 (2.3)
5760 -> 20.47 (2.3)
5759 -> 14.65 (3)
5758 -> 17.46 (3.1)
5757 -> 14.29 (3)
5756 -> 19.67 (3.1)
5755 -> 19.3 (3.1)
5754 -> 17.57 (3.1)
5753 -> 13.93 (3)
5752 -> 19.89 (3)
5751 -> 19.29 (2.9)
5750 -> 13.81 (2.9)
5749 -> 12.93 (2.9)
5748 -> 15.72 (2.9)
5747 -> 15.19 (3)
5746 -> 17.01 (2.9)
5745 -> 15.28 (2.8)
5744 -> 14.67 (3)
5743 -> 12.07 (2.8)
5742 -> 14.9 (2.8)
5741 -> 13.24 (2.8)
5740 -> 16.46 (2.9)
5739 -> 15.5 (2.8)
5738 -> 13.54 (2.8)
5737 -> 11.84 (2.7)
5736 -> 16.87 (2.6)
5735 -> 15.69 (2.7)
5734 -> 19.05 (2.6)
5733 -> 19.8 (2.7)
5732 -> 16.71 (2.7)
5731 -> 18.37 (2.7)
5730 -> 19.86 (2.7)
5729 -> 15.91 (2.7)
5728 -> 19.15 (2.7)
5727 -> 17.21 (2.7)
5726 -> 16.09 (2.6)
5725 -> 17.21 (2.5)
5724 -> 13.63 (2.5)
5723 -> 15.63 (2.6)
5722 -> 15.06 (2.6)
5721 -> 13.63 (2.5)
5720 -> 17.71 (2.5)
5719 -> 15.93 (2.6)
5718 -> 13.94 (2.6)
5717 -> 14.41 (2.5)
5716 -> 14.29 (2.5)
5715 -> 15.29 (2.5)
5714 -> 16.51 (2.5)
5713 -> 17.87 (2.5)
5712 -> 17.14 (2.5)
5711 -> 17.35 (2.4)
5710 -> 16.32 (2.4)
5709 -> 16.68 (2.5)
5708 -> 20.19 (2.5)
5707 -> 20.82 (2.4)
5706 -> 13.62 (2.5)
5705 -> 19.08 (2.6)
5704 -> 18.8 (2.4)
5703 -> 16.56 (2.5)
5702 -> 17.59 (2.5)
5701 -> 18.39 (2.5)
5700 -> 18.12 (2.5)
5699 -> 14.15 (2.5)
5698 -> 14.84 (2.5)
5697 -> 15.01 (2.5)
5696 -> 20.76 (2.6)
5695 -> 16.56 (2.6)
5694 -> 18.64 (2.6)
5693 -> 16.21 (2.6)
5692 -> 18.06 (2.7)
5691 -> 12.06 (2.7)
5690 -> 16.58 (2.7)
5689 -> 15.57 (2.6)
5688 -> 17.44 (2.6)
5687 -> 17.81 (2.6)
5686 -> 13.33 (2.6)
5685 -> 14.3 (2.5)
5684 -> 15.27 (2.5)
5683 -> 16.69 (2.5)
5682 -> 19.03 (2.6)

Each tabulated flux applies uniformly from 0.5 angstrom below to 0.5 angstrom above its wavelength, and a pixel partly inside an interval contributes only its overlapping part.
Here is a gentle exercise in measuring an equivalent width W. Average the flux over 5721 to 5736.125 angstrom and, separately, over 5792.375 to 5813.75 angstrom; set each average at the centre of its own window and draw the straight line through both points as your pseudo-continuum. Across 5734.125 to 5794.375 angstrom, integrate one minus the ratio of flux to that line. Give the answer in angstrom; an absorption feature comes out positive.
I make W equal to 3.2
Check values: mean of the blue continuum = 17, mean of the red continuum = 16.9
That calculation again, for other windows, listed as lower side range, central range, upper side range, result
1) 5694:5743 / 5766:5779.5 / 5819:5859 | 0.75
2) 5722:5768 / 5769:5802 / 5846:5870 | 0.99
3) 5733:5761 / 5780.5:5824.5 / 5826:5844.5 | 2.52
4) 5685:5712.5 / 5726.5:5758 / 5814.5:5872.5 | 1.24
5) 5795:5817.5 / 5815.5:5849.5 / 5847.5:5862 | -1.53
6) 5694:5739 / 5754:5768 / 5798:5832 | 0.09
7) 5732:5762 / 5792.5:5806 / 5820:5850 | 0.42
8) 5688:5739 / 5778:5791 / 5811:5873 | 0.57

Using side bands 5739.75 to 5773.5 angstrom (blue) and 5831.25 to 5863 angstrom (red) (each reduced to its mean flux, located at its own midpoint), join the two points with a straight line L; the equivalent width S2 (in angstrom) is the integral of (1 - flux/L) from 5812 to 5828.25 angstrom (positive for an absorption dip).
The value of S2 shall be 0.5 angstrom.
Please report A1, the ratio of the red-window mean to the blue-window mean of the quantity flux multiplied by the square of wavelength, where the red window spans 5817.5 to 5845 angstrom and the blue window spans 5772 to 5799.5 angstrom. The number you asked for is 1.13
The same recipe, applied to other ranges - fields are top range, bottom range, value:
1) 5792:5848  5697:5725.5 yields 1.08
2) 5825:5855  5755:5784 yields 1.15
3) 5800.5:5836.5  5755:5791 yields 1.08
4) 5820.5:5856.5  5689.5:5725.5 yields 1.12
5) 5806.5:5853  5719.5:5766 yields 1.11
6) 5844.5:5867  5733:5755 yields 1.14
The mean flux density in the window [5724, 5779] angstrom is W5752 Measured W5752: 16.2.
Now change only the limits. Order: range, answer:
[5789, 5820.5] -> 16.6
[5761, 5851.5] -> 16.8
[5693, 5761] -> 16.5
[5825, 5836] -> 18.9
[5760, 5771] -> 16.6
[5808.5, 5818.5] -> 15.9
